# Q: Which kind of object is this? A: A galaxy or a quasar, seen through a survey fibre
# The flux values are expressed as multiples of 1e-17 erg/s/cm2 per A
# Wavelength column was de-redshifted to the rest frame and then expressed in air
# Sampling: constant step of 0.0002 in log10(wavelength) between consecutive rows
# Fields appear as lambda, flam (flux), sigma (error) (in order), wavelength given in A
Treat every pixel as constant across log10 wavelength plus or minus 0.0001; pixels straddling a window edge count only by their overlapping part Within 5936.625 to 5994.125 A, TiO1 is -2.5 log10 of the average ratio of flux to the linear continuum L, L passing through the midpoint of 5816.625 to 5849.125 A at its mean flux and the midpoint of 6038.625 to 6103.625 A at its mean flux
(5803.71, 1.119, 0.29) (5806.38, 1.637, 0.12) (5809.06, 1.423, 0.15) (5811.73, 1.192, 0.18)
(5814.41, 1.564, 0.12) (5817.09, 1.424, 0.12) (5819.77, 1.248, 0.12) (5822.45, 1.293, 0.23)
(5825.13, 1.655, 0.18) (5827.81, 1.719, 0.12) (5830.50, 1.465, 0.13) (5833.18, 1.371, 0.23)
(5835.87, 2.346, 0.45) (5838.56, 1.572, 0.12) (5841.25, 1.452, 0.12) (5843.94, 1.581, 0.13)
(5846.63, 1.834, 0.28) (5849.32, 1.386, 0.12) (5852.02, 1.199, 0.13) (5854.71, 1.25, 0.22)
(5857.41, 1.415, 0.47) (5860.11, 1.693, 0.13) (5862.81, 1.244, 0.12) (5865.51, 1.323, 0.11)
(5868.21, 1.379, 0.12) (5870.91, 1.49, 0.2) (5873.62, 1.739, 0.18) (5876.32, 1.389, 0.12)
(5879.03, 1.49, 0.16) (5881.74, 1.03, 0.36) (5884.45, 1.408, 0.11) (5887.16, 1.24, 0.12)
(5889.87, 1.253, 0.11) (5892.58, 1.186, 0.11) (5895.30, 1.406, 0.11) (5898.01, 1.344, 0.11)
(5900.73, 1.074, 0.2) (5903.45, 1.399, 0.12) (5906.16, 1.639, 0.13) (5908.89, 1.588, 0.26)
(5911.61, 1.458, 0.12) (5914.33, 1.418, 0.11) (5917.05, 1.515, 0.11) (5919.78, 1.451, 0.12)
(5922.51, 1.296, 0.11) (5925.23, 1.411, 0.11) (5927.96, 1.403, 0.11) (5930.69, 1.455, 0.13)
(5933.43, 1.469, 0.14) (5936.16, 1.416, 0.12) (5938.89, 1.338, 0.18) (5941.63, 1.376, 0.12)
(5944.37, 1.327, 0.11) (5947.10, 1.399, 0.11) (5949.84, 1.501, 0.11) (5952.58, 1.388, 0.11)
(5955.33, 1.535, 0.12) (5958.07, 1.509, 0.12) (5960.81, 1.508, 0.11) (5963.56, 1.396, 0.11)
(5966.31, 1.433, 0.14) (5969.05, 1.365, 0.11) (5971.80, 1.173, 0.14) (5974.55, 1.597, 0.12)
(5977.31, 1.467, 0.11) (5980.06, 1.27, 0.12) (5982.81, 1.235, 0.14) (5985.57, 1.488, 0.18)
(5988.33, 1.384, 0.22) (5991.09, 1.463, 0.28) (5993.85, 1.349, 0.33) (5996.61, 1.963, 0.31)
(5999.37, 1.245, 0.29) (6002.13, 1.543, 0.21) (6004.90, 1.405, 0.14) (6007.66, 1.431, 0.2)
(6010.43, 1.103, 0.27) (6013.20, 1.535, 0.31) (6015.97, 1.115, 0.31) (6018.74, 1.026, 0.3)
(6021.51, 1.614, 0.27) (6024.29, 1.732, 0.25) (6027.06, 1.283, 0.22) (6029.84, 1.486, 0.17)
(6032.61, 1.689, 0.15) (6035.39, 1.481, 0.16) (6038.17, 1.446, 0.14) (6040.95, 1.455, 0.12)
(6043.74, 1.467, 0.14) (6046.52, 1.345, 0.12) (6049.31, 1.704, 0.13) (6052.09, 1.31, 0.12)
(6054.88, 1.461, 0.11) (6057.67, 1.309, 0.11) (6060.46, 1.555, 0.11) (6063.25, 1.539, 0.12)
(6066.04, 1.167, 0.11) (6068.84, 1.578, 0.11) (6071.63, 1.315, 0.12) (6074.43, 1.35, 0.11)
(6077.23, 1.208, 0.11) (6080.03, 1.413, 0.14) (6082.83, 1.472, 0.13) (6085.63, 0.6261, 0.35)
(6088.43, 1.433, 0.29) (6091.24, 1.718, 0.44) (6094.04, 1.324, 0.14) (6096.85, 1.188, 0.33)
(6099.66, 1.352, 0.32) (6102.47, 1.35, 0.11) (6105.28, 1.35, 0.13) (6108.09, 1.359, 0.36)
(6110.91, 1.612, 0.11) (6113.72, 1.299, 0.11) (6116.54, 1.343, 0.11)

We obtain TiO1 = 0.05 mag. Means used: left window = 1.58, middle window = 1.41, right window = 1.38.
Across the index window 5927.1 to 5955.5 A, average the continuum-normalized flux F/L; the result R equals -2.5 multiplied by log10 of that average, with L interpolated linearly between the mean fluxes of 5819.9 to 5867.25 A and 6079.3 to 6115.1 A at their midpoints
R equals 0.02 mag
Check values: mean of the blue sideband 1.51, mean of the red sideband 1.34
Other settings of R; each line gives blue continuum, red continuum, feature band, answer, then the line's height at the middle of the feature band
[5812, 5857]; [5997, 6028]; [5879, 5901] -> 0.16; 1.47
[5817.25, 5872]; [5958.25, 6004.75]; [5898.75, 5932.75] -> 0.03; 1.46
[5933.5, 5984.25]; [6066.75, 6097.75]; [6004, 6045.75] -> -0.04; 1.36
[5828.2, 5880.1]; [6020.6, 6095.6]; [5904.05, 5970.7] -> 0.03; 1.47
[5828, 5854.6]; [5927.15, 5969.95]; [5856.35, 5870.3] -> 0.09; 1.54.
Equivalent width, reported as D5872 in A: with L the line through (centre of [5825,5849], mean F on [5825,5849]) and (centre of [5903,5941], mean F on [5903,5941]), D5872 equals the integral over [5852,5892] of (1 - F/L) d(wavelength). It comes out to 5.0 A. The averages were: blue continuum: 1.65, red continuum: 1.45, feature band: 1.37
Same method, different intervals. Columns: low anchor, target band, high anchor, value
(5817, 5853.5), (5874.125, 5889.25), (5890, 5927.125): 1.2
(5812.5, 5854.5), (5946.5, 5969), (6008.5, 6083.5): 0.1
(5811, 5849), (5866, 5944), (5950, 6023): 4.7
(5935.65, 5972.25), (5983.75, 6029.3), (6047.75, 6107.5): -0.8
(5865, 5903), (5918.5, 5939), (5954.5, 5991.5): -0.5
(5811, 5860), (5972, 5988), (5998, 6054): 0.6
